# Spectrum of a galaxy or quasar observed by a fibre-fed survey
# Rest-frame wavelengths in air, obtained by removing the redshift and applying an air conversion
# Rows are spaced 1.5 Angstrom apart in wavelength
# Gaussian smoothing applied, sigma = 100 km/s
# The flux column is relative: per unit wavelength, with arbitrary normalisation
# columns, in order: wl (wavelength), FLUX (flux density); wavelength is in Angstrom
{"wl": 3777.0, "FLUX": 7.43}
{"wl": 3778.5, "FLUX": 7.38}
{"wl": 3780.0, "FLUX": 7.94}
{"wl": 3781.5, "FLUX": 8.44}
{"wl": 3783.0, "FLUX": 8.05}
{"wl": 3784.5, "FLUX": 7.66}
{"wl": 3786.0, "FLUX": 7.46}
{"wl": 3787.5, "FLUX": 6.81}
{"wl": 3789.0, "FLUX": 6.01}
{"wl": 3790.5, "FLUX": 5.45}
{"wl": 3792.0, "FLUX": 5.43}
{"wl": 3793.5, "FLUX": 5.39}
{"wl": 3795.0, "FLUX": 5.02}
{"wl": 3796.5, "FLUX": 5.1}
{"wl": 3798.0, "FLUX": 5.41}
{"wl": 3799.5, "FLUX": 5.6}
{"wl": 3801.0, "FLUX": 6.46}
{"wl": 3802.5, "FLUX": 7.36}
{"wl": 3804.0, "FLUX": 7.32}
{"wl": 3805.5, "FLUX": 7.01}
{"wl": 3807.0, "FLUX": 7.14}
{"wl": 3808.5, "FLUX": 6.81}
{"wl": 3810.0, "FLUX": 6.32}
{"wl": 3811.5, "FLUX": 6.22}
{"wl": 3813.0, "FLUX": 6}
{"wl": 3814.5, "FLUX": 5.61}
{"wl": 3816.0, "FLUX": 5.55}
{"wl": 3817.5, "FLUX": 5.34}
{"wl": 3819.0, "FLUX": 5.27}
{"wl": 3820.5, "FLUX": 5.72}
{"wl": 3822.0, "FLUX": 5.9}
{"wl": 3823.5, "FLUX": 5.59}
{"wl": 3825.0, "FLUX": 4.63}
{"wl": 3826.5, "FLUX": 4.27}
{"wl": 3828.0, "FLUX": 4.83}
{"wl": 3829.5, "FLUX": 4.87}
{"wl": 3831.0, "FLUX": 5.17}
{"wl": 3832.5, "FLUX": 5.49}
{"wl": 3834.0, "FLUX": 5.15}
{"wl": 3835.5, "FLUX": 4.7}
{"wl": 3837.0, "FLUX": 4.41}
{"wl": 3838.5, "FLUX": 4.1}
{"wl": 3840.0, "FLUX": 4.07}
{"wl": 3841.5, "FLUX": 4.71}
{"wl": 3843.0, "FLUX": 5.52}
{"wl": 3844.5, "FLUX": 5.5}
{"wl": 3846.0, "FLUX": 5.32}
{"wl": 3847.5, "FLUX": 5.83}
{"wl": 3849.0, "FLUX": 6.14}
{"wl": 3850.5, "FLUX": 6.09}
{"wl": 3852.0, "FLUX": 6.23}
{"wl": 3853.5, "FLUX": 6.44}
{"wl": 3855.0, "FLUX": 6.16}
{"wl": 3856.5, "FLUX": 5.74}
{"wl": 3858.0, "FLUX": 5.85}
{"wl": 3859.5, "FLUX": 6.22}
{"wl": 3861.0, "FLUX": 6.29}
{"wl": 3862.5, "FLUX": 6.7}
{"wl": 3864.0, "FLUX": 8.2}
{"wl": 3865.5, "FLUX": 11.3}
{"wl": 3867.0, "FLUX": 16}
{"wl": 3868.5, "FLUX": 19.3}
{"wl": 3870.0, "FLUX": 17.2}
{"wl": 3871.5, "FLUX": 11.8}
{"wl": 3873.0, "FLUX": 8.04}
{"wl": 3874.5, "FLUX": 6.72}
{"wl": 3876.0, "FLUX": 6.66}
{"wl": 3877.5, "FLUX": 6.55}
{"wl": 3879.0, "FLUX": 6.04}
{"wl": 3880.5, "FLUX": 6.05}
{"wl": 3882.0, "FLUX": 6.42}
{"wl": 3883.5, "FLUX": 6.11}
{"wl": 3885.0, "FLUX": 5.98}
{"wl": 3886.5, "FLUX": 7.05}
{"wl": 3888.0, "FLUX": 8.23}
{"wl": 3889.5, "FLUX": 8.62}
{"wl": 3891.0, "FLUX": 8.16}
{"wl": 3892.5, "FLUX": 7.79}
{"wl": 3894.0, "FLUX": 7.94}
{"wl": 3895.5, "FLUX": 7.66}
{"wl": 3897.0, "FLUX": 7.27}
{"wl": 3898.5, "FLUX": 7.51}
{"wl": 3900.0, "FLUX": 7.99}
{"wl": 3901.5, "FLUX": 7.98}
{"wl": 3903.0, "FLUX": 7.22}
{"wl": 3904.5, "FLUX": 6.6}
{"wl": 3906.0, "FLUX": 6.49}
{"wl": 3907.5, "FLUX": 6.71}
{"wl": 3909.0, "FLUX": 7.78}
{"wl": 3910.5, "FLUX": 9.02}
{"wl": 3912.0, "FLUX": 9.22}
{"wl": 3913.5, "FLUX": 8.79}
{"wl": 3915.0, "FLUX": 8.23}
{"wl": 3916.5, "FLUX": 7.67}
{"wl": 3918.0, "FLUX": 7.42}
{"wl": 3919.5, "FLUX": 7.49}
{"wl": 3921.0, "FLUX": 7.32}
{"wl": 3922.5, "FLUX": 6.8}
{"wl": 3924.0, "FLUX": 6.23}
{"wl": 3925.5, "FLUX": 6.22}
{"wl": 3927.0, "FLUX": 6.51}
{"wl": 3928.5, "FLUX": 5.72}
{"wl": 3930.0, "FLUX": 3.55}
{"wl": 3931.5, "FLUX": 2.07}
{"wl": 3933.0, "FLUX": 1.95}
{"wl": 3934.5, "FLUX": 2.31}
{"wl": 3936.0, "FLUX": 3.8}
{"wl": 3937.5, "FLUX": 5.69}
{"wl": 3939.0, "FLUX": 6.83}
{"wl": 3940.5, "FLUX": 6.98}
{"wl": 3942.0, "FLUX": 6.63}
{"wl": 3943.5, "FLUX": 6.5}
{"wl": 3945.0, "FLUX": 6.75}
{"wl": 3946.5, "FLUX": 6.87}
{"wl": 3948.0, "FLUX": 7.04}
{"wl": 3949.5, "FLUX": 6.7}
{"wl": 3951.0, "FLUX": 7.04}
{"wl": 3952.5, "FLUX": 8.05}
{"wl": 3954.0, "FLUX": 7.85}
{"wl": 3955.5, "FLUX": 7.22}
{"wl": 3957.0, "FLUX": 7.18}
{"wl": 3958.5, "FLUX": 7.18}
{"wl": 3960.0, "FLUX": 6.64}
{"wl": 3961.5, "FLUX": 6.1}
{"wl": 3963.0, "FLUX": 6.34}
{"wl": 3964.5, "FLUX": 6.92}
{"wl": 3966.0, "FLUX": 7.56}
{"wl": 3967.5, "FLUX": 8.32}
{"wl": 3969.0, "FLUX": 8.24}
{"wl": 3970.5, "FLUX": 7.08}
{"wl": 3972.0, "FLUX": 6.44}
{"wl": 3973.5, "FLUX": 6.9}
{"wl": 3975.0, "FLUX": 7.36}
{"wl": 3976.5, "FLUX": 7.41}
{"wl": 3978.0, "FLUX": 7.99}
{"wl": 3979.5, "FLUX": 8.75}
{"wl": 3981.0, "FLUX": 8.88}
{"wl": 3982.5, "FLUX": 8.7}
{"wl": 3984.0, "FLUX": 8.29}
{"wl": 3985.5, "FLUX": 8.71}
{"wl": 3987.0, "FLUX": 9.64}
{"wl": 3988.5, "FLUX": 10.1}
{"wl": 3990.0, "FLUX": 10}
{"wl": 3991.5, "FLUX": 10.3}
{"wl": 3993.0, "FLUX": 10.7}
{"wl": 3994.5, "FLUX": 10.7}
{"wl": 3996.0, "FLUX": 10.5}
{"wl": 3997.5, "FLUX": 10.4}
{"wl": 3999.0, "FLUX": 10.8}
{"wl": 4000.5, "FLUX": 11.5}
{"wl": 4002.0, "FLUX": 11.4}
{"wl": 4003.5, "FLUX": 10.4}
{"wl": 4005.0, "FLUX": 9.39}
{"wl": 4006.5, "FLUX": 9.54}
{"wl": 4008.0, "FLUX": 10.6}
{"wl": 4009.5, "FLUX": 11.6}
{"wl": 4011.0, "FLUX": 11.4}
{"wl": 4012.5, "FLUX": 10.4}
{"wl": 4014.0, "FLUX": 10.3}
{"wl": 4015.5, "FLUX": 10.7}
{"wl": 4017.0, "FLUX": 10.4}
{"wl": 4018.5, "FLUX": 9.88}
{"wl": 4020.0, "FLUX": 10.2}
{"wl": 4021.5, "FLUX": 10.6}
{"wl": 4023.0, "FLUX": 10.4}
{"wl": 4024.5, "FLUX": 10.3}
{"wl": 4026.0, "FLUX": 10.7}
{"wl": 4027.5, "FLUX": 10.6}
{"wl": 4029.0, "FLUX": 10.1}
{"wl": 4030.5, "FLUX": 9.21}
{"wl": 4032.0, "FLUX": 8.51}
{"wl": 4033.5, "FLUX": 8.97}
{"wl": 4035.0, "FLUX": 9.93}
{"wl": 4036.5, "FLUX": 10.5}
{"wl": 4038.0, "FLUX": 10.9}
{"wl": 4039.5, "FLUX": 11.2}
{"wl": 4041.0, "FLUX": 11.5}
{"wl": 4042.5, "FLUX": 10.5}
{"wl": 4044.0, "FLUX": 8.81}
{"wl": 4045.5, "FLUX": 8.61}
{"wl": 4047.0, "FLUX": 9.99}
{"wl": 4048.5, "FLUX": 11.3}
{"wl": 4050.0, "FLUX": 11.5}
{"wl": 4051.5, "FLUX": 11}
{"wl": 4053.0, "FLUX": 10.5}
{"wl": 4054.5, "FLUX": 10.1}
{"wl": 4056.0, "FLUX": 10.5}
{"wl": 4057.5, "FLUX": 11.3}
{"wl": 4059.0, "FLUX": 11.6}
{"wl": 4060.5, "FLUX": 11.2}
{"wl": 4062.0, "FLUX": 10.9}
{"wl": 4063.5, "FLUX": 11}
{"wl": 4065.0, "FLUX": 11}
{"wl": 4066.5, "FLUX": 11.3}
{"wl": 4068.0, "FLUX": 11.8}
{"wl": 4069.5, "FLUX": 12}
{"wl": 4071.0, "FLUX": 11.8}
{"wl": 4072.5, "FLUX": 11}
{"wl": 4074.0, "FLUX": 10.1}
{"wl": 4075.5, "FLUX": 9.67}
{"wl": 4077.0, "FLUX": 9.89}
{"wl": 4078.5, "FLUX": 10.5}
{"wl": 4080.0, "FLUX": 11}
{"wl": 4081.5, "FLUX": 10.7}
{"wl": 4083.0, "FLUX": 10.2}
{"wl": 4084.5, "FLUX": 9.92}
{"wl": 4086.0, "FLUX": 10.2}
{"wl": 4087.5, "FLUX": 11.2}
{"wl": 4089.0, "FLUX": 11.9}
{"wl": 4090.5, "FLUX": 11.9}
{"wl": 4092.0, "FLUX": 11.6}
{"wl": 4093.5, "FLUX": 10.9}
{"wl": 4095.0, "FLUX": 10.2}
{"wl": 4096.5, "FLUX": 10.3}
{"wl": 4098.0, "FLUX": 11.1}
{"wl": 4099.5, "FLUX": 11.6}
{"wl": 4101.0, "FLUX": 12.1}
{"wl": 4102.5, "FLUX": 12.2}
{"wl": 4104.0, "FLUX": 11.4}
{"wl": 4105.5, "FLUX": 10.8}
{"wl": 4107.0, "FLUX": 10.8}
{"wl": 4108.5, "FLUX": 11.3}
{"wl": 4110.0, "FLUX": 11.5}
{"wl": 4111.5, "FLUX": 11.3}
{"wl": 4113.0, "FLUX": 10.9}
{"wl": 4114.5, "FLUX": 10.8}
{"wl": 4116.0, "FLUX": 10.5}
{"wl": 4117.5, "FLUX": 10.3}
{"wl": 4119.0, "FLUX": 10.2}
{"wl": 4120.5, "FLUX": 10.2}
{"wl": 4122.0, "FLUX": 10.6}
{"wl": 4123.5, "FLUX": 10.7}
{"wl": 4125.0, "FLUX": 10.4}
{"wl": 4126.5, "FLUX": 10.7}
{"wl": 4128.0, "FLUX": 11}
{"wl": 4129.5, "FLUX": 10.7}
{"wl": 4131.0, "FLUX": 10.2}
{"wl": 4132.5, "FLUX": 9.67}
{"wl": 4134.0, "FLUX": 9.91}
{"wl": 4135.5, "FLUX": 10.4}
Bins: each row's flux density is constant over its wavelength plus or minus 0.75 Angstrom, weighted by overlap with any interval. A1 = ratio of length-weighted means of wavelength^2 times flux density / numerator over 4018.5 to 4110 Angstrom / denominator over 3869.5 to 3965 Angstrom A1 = 1.7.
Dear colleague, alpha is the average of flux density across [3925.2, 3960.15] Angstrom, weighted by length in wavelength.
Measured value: 5.96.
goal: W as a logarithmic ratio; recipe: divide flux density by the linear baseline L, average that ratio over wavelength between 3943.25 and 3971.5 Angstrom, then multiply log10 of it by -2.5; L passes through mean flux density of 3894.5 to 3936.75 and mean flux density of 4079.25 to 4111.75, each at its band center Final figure 0.07 mag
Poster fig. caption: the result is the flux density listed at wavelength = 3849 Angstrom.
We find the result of 6.14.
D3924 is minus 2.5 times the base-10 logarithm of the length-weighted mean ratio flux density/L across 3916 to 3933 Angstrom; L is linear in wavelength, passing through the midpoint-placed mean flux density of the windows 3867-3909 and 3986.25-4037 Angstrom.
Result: 0.444 mag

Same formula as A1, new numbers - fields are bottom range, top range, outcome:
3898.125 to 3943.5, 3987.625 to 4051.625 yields 1.68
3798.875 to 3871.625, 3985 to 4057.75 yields 1.70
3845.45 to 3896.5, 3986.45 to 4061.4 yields 1.41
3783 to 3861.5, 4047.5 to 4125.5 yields 2.17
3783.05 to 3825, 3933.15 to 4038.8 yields 1.56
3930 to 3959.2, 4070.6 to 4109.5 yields 1.97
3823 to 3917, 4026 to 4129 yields 1.66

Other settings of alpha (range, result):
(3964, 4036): 9.55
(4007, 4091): 10.6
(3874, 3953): 6.73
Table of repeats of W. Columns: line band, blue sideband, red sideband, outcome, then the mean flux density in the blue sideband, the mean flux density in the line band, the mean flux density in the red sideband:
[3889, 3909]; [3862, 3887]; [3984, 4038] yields 0.24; 9.23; 7.53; 10.2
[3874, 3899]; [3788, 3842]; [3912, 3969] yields -0.17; 5.55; 7.1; 6.51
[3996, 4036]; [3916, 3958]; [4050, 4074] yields -0.12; 6.15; 10.3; 11.1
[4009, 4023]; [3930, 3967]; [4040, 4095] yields -0.20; 6.14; 10.6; 10.8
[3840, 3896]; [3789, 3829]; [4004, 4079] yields -0.10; 5.8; 7.7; 10.5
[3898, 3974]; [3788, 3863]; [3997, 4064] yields 0.22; 5.67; 6.74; 10.5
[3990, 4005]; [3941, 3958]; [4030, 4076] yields -0.22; 7.08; 10.6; 10.6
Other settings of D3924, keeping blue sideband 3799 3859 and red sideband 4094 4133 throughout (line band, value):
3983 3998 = -0.15 mag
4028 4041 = -0.07 mag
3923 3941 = 0.48 mag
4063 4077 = -0.10 mag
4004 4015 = -0.17 mag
